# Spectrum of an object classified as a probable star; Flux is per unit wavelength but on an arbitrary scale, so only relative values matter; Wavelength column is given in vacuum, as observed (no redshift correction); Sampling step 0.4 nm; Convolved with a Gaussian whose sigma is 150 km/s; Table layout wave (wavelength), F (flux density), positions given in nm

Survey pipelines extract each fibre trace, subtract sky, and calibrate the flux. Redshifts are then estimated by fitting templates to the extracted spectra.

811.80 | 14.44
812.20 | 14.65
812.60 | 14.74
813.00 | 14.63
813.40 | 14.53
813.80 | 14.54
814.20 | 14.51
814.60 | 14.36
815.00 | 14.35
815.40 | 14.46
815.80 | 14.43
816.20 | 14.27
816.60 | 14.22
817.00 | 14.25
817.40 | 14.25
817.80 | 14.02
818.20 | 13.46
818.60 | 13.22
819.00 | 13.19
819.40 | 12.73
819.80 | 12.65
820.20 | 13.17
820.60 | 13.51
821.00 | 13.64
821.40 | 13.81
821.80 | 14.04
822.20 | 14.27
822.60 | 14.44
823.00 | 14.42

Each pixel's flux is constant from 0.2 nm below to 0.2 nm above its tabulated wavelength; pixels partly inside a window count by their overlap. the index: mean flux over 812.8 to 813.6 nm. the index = 14.6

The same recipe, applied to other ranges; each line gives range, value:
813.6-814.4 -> 14.5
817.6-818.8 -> 13.6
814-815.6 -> 14.4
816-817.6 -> 14.2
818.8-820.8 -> 13.1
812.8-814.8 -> 14.5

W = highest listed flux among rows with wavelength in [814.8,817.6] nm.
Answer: 14.46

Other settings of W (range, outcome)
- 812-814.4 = 14.74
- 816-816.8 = 14.27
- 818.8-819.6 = 13.19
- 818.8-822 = 14.04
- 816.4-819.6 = 14.25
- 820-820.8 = 13.51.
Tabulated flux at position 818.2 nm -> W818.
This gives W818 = 13.46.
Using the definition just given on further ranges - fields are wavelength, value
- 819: 13.19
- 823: 14.42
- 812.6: 14.74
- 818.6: 13.22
